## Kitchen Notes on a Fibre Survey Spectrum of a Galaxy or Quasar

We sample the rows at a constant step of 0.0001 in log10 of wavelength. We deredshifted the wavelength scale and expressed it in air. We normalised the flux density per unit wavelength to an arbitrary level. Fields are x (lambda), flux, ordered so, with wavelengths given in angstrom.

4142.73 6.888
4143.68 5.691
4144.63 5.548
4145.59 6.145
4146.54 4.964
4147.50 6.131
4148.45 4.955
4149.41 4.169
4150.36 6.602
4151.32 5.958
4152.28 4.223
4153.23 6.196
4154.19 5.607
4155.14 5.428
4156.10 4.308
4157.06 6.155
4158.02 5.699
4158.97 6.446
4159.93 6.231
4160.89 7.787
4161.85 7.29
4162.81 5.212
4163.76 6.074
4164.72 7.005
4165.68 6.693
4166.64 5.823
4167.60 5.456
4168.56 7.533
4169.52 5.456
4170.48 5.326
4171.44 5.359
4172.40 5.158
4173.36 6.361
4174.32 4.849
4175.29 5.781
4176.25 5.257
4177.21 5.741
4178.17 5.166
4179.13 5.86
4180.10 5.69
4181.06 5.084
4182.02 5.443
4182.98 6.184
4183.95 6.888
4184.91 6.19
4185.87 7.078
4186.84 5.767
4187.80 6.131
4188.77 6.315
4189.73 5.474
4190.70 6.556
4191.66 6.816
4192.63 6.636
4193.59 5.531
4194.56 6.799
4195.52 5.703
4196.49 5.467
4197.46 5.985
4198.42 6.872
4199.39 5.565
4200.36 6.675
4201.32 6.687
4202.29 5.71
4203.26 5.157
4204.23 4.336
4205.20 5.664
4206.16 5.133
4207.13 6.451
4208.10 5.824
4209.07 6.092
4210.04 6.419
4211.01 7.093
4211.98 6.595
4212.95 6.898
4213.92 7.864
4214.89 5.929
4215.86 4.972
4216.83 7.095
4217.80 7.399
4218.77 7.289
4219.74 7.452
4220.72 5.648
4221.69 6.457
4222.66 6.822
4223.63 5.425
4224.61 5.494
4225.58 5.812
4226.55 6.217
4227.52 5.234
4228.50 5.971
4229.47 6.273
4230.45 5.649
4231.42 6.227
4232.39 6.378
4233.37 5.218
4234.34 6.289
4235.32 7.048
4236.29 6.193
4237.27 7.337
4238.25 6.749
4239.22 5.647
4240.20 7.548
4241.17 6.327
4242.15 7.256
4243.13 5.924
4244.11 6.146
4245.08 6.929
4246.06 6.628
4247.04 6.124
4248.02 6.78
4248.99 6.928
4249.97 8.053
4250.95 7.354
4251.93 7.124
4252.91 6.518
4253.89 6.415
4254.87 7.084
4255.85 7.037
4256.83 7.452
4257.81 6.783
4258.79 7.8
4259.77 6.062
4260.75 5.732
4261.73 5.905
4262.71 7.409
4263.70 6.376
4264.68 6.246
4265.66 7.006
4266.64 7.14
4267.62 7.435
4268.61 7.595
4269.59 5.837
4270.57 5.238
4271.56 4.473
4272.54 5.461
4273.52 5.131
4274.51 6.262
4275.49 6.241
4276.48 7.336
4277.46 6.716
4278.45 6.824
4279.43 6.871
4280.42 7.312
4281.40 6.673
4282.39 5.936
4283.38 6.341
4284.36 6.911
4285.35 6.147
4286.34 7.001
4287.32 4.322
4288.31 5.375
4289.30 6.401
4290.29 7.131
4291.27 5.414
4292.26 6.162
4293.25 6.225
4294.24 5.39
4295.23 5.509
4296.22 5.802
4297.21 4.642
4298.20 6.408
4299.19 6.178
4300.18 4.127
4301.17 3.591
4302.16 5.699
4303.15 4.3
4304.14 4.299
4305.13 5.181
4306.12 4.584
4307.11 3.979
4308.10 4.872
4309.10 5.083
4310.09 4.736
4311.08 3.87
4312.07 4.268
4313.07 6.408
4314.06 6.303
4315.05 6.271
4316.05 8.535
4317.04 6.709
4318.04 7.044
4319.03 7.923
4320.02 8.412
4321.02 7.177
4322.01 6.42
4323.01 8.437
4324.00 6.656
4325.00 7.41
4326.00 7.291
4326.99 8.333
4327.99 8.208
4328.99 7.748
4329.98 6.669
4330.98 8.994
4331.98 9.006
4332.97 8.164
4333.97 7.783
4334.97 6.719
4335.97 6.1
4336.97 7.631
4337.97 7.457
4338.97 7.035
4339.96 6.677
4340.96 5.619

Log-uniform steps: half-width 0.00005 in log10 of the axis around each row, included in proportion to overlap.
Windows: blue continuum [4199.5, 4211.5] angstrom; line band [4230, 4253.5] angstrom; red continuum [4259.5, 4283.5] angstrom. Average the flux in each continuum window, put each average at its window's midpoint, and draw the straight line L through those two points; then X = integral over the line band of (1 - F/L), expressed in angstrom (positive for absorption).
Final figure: -1.6 angstrom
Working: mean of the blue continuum 5.93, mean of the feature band 6.6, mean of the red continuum 6.38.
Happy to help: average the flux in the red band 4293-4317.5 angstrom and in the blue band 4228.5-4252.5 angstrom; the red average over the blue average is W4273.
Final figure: 0.8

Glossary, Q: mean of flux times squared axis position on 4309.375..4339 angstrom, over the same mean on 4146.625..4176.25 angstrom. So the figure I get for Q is 1.32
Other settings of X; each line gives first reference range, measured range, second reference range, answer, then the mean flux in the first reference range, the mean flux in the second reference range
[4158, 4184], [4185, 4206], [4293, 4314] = -0.9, 5.95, 5.02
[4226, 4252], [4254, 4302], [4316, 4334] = 5.5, 6.49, 7.71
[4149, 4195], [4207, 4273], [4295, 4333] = -4.3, 5.94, 6.28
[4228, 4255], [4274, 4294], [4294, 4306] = -3.2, 6.57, 5.07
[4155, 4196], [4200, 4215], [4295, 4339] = -0.2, 6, 6.4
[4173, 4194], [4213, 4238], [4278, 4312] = -2.3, 5.94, 5.55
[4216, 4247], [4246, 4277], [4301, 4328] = -1.5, 6.37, 6.14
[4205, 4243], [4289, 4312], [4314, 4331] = 6.5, 6.35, 7.46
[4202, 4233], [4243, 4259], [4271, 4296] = -1.9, 6.15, 6.13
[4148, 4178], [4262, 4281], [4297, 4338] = -0.7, 5.8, 6.42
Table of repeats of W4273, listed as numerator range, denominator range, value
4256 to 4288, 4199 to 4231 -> 1.04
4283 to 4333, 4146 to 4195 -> 1.05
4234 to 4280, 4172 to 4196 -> 1.11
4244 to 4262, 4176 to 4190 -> 1.15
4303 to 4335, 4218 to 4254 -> 1.03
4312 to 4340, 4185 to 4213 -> 1.21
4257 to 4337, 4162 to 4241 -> 1.04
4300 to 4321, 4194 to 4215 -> 0.91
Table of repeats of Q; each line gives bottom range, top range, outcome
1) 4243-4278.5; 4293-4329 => 0.94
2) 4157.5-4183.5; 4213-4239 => 1.10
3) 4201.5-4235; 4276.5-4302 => 1.01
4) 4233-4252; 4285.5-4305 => 0.84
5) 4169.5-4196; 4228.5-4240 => 1.10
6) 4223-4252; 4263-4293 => 1.01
